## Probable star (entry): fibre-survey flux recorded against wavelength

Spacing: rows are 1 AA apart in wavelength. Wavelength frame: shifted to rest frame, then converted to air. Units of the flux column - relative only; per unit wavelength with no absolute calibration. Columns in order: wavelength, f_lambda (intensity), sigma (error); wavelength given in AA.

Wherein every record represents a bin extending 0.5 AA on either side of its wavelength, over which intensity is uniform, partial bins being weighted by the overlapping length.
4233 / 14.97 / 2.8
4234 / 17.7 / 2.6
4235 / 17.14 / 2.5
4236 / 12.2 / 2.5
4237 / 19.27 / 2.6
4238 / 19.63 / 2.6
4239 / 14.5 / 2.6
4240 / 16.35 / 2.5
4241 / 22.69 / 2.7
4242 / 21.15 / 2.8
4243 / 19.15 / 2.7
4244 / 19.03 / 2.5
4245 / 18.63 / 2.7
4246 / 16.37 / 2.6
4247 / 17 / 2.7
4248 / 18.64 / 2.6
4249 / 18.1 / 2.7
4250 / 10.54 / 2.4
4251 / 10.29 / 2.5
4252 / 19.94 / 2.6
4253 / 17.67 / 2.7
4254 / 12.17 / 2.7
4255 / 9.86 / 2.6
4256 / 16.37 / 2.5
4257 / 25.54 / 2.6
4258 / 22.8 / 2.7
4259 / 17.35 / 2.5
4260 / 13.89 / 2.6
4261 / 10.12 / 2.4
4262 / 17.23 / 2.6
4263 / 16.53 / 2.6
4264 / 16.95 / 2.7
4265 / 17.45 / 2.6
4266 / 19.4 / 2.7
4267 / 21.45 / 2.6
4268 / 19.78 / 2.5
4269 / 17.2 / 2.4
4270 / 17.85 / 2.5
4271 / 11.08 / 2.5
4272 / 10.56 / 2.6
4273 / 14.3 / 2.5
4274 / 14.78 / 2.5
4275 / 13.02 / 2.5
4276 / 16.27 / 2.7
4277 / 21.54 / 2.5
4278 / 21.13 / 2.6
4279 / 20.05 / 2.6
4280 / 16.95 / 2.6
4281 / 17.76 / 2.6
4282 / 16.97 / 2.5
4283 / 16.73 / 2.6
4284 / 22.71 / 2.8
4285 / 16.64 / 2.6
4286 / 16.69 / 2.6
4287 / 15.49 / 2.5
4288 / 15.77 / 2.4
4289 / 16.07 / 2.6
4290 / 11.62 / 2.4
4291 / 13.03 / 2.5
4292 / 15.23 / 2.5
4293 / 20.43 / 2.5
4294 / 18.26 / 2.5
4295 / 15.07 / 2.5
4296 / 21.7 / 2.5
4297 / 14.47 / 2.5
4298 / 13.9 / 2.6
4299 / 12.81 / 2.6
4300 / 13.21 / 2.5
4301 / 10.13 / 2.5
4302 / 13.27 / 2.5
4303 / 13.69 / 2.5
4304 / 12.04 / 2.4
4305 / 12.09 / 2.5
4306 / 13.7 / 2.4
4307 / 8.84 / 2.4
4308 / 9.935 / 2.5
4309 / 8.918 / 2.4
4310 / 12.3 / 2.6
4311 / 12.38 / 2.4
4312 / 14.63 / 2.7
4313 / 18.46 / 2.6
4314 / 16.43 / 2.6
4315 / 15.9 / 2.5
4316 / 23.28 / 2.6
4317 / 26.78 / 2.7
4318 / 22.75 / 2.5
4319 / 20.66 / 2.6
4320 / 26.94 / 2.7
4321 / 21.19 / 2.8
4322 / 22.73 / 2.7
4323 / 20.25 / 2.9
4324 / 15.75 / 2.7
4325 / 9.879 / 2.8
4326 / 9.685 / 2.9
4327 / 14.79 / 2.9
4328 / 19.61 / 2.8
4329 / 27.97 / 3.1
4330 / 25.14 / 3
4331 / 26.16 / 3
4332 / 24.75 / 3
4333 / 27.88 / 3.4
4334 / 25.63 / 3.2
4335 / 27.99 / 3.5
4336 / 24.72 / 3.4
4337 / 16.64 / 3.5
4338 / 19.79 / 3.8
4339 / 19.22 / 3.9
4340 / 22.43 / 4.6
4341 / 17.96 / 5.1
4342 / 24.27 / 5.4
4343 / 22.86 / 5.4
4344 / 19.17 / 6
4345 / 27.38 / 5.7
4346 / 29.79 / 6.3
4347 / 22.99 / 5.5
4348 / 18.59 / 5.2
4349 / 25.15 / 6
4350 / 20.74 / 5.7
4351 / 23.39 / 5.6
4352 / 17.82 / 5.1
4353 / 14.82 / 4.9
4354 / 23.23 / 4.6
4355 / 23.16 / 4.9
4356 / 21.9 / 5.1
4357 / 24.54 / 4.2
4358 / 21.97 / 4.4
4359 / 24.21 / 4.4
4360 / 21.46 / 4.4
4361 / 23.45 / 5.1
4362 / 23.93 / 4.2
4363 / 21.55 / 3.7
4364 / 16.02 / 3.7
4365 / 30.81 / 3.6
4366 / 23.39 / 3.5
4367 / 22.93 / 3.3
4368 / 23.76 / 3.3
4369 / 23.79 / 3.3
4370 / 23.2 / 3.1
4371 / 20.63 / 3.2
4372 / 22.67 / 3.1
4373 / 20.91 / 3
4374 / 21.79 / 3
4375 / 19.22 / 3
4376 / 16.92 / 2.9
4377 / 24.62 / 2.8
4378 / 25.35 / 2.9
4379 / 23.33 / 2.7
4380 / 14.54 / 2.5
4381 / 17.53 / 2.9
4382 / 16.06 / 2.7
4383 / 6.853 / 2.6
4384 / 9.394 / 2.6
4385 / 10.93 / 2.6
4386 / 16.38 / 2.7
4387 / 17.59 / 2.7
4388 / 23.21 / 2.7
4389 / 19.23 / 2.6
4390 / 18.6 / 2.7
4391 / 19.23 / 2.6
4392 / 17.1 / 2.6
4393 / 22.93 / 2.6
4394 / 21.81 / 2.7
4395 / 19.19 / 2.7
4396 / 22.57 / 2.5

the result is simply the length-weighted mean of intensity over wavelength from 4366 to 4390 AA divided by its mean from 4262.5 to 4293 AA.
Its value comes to 1.15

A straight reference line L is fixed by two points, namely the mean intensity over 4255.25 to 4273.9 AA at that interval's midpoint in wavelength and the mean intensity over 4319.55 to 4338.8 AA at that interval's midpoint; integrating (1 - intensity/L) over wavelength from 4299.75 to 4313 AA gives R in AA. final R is 5.1 AA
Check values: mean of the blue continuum 16.8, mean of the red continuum 21.4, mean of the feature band 12.2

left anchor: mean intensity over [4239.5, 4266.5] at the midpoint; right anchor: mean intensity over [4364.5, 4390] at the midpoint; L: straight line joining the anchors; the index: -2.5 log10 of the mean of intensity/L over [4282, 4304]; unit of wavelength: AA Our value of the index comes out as 0.16 mag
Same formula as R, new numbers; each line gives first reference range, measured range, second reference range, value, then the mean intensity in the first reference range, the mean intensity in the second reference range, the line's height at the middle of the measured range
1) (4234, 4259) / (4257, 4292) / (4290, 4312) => -3.2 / 17.3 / 13.6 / 15.4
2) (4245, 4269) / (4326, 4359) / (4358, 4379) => -1.9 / 16.8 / 22.5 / 21.2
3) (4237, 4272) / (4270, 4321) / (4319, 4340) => 8.9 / 17.1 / 21.3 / 19.4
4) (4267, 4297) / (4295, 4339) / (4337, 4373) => 3.7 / 16.8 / 22.3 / 19.4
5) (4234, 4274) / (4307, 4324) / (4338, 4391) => 1.0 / 16.8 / 20.9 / 19.1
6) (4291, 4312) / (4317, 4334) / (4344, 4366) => -3.5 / 13.6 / 22.6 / 17.7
